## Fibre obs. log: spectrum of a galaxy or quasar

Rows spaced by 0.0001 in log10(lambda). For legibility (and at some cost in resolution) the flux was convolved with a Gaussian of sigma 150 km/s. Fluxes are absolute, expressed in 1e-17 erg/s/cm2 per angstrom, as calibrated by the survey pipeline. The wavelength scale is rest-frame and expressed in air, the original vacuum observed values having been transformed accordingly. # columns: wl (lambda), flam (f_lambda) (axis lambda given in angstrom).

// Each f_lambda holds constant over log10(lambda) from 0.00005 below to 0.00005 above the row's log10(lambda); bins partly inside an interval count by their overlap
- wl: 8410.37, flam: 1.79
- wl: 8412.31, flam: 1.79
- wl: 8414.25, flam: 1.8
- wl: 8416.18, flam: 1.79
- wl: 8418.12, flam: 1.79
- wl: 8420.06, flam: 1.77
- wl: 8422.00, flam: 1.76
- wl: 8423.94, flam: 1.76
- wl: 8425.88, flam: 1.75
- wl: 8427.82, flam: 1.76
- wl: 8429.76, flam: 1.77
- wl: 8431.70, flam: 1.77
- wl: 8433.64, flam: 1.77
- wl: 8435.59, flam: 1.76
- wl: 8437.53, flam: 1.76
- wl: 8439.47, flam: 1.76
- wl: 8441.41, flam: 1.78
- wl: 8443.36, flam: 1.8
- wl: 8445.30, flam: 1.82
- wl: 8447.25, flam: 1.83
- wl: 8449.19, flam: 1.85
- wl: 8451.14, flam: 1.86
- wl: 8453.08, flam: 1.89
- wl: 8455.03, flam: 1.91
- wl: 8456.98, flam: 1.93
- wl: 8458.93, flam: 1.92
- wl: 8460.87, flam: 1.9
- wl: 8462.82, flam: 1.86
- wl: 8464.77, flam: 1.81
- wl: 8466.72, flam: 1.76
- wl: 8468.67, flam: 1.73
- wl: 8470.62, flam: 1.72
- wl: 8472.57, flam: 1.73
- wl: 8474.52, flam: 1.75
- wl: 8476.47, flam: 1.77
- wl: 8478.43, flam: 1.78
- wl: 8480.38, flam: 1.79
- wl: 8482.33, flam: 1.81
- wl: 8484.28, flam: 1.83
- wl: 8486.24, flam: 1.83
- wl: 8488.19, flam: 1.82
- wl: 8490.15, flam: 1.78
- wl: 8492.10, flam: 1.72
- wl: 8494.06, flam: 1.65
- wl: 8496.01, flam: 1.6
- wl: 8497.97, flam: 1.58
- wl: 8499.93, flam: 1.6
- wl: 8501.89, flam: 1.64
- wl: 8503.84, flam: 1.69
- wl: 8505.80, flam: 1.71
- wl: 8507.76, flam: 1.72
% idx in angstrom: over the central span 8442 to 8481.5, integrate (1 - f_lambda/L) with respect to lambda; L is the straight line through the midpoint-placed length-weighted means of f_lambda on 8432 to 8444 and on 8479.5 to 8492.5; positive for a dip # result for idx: -0.77 angstrom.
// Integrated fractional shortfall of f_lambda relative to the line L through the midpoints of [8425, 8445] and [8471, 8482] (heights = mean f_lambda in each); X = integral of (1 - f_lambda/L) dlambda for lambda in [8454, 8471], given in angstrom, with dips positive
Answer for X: -0.7 angstrom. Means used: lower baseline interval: 1.77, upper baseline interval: 1.76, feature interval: 1.84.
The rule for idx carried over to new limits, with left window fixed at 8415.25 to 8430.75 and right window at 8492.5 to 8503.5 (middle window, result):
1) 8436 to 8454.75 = -1.0 angstrom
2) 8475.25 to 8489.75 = -1.3 angstrom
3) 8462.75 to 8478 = -0.8 angstrom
